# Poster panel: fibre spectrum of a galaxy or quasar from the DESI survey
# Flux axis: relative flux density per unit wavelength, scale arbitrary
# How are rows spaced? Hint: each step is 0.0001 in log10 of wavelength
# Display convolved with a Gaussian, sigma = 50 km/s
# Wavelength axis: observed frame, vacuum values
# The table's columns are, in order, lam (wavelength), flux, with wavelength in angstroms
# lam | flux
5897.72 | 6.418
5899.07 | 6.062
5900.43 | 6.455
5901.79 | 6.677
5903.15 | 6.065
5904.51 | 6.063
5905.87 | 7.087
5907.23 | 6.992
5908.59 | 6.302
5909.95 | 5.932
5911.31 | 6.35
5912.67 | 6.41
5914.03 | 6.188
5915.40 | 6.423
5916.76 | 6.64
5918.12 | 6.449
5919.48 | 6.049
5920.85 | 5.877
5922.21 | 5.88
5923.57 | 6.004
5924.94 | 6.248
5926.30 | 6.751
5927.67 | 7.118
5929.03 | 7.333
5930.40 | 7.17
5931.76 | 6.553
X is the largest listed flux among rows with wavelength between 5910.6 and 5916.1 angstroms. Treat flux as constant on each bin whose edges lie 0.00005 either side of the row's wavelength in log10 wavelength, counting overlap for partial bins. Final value 6.423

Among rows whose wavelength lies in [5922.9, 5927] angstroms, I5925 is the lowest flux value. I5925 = 6.004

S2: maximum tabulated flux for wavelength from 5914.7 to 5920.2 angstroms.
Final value 6.64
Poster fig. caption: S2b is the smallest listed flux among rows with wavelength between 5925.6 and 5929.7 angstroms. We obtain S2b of 6.751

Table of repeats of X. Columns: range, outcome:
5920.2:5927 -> 6.751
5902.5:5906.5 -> 7.087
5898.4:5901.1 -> 6.455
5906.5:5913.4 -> 6.992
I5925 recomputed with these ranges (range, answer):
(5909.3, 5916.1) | 5.932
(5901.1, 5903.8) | 6.065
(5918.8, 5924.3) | 5.877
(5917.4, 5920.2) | 6.049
